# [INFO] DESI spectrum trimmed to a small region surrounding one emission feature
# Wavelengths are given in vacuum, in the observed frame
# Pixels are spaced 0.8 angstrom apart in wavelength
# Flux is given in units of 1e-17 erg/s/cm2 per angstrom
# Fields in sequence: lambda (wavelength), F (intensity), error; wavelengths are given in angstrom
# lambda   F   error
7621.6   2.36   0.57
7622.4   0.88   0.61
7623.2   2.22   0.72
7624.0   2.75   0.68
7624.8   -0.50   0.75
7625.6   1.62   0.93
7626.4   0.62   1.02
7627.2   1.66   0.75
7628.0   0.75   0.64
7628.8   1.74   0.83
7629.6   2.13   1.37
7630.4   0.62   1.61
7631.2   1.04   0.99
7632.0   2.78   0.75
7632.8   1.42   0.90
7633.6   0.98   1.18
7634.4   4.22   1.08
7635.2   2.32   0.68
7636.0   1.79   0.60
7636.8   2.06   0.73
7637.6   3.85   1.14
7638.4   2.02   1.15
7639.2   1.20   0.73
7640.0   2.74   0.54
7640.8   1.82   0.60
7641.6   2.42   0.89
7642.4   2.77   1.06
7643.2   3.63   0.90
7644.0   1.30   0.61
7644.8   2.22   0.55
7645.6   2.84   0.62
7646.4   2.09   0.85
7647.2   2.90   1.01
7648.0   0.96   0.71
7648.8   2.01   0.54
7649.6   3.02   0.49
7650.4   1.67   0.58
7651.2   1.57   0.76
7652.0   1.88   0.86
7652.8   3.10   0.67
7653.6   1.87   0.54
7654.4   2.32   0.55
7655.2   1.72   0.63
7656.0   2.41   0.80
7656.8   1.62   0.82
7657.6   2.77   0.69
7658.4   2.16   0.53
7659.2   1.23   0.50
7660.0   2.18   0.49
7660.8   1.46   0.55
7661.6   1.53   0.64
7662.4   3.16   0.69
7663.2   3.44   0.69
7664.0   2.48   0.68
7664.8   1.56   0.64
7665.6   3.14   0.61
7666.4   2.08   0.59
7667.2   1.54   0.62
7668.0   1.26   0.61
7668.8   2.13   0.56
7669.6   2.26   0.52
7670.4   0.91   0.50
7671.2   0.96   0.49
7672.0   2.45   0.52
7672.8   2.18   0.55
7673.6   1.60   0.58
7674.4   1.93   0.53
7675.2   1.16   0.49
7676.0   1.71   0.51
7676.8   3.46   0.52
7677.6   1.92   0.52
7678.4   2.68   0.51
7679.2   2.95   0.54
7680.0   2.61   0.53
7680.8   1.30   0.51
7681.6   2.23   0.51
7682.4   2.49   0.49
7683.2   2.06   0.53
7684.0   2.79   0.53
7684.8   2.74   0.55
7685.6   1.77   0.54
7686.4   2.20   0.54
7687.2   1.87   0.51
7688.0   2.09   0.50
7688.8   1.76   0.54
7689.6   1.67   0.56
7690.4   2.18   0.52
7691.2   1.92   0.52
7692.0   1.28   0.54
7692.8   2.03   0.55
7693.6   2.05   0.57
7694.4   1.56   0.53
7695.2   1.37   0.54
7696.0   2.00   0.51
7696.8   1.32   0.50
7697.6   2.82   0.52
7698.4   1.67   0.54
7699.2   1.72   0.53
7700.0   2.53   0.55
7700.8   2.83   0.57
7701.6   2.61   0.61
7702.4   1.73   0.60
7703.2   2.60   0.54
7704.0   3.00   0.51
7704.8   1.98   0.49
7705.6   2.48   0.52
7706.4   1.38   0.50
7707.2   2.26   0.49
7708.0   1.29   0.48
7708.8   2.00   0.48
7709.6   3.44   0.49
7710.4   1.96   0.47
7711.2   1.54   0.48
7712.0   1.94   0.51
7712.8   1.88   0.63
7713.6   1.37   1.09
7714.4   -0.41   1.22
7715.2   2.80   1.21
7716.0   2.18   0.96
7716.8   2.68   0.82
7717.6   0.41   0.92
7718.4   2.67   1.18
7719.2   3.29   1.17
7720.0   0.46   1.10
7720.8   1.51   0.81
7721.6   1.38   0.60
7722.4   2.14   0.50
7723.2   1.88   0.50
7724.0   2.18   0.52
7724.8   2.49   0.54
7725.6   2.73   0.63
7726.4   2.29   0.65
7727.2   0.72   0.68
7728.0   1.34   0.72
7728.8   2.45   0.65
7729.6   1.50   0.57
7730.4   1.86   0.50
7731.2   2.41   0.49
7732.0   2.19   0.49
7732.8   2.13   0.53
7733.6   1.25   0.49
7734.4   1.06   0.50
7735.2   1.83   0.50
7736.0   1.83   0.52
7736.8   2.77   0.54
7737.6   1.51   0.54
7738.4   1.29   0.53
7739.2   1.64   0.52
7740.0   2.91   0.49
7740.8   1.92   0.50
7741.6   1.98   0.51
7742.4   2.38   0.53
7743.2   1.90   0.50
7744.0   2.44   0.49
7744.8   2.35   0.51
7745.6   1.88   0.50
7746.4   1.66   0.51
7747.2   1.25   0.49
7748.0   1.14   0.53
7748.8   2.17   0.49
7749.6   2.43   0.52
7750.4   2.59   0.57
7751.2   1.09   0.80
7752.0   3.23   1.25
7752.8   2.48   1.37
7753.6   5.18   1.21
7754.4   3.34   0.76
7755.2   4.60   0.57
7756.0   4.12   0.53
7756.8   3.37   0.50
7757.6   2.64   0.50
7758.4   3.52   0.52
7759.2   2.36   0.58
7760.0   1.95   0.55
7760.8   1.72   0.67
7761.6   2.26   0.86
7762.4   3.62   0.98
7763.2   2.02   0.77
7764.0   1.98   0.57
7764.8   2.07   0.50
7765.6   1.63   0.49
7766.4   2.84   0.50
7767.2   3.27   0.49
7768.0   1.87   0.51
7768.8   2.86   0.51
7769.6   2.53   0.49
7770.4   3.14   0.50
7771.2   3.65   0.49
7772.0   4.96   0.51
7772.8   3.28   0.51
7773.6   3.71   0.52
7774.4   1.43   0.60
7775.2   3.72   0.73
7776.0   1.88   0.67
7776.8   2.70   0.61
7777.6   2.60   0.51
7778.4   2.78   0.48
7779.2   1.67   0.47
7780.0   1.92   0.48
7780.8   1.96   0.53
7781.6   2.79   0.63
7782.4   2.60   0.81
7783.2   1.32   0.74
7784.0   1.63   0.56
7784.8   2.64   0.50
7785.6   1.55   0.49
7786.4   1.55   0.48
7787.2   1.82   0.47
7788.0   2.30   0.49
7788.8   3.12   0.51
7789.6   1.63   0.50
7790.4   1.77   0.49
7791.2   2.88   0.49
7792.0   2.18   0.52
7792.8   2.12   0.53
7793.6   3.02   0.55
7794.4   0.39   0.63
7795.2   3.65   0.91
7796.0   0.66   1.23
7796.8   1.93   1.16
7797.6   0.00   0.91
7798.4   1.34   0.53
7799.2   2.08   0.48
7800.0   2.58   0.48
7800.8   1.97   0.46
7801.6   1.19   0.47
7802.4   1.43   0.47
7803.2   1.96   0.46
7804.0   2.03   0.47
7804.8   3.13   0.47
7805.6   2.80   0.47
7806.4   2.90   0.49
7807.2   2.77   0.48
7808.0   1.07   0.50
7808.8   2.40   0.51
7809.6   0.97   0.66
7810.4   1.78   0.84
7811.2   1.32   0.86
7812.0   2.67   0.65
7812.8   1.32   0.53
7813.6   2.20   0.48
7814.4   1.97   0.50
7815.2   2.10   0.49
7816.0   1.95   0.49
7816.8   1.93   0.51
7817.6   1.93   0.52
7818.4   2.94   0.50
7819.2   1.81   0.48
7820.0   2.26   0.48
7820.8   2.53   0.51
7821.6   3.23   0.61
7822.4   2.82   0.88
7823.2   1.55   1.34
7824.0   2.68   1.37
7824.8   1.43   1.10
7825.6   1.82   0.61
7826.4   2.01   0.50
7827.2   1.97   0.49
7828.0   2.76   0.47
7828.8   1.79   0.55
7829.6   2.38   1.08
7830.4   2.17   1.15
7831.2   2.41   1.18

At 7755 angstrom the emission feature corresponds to [S II] 6716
